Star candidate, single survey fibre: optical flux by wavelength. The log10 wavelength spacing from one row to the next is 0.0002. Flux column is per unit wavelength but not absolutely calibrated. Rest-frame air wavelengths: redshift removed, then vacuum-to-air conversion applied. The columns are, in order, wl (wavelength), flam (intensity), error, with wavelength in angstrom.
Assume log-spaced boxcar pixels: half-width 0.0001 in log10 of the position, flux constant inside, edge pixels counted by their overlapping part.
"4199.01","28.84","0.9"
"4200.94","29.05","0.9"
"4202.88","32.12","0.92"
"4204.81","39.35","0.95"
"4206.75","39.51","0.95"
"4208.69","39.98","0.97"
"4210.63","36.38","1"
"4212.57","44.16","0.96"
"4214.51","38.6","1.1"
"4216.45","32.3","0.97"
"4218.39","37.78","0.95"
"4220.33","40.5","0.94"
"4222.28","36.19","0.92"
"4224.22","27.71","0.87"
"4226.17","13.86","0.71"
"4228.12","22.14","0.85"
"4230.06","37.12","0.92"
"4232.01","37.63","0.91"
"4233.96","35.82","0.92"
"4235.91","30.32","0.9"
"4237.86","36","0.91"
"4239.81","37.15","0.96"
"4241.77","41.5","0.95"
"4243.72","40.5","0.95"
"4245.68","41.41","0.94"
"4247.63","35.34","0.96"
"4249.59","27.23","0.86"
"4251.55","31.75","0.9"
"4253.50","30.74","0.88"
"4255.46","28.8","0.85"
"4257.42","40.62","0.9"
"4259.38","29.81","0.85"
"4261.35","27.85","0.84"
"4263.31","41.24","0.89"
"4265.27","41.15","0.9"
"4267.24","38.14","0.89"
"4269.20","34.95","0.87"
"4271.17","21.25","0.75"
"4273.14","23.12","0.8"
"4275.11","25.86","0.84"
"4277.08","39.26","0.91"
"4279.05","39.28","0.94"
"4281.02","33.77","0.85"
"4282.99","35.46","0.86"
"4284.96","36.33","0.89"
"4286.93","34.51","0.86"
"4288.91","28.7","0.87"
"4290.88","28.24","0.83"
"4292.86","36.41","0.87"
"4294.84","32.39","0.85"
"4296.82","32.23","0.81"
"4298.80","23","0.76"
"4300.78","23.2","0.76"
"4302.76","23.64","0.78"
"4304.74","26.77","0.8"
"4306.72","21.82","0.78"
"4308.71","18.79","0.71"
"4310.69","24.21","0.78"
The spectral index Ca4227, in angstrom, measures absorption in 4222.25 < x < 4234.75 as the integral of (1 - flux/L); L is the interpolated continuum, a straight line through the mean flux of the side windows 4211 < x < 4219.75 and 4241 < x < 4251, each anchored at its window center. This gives 2.7 angstrom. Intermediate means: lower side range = 38.2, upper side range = 36.9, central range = 29.5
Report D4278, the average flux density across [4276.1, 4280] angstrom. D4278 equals 39.3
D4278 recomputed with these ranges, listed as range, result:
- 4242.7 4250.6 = 36.1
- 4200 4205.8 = 33.5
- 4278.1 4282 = 36.5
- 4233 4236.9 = 33.1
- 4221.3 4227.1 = 26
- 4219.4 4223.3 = 38.2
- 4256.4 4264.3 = 34.9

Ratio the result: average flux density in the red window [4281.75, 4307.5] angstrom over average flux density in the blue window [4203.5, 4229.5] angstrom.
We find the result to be 0.86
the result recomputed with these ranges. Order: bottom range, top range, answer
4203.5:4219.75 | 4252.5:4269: 0.91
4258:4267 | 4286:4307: 0.80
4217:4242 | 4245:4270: 1.04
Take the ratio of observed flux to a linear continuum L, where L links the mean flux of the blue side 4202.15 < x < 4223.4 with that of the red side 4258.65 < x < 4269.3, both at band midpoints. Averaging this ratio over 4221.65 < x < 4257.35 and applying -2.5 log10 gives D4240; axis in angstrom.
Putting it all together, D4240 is 0.115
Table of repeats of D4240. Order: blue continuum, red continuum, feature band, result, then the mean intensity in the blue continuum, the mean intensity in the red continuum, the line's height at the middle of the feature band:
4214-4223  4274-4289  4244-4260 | 0.063 mag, 37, 34.4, 35.6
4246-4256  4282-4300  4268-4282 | 0.019 mag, 31.6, 31.8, 31.7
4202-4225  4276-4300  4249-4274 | 0.079 mag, 37.2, 33.2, 34.6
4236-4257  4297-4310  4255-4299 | -0.150 mag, 35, 23.5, 28.8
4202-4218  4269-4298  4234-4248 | -0.063 mag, 37.8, 32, 35.4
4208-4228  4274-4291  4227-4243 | -0.020 mag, 34.1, 33.7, 34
